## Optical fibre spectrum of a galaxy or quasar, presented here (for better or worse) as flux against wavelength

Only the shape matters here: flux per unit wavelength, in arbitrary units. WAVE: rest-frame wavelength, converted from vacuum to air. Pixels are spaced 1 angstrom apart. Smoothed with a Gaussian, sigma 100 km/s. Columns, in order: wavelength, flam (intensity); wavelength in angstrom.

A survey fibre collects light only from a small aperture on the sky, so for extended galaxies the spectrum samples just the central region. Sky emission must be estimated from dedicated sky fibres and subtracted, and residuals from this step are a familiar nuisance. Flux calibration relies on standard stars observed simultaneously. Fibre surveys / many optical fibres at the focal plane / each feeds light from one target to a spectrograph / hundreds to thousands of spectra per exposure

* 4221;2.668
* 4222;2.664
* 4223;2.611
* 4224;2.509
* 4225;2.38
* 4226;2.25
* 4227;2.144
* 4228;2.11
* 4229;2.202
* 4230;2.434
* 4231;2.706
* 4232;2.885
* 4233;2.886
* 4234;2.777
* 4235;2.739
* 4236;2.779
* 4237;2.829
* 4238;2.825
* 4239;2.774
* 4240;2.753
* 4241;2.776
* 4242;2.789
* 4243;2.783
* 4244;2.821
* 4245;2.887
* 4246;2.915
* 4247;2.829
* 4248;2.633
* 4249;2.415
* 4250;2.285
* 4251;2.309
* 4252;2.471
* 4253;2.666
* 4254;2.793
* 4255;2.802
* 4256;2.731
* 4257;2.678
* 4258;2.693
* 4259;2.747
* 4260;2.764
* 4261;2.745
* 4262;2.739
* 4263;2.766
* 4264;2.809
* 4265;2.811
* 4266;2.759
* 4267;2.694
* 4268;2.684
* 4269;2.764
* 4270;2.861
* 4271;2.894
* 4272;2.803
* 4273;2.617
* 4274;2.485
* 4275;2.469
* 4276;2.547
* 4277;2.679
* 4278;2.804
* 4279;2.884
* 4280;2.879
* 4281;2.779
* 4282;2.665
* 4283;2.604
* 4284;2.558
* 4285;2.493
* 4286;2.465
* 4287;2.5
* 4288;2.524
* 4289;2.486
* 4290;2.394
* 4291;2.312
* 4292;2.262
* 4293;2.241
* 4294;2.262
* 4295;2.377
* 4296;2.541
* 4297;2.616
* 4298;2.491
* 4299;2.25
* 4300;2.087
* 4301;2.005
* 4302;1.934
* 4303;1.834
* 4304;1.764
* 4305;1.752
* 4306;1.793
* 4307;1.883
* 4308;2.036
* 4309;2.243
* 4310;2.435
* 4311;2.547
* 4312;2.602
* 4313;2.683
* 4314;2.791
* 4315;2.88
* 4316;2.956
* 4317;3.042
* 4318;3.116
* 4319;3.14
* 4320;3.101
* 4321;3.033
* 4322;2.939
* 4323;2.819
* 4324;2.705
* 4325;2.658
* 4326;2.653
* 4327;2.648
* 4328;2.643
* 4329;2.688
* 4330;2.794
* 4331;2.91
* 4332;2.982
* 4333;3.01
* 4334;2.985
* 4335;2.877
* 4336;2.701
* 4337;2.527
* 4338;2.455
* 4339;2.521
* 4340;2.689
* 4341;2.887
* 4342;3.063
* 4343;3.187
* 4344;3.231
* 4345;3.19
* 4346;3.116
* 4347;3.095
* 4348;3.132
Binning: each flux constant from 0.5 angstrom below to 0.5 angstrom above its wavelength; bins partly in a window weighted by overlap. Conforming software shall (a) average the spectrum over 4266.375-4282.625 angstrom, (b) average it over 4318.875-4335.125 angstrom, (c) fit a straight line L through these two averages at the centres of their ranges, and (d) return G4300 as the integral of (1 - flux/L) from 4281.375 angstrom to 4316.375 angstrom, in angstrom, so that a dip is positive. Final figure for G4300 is 5.41 angstrom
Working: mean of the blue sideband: 2.72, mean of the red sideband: 2.85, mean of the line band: 2.35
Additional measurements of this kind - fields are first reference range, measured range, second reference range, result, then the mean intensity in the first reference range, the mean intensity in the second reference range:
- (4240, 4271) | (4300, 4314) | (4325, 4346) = 3.28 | 2.72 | 2.83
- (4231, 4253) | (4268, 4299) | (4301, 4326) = 0.40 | 2.72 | 2.52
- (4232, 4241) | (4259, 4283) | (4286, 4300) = -1.70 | 2.8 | 2.4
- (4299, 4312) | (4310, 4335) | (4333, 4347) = -3.88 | 2.06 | 2.89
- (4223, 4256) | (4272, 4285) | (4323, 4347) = 0.25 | 2.63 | 2.84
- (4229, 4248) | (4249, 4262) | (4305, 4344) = 0.58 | 2.77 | 2.72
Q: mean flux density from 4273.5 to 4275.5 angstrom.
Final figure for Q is 2.48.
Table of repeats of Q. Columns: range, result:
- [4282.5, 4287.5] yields 2.52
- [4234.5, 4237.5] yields 2.78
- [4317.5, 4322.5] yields 3.07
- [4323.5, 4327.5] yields 2.67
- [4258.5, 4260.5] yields 2.76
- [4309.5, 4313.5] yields 2.57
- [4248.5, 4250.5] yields 2.35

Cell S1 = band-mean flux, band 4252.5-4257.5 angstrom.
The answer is 2.73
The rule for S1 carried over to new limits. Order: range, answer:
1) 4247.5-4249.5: 2.52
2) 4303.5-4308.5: 1.85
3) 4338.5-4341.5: 2.7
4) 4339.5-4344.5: 3.01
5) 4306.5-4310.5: 2.15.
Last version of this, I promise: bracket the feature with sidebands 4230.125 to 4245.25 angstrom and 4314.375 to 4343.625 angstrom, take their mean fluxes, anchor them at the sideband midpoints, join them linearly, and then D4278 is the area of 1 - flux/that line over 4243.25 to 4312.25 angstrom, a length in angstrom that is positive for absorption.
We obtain 7.2 angstrom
